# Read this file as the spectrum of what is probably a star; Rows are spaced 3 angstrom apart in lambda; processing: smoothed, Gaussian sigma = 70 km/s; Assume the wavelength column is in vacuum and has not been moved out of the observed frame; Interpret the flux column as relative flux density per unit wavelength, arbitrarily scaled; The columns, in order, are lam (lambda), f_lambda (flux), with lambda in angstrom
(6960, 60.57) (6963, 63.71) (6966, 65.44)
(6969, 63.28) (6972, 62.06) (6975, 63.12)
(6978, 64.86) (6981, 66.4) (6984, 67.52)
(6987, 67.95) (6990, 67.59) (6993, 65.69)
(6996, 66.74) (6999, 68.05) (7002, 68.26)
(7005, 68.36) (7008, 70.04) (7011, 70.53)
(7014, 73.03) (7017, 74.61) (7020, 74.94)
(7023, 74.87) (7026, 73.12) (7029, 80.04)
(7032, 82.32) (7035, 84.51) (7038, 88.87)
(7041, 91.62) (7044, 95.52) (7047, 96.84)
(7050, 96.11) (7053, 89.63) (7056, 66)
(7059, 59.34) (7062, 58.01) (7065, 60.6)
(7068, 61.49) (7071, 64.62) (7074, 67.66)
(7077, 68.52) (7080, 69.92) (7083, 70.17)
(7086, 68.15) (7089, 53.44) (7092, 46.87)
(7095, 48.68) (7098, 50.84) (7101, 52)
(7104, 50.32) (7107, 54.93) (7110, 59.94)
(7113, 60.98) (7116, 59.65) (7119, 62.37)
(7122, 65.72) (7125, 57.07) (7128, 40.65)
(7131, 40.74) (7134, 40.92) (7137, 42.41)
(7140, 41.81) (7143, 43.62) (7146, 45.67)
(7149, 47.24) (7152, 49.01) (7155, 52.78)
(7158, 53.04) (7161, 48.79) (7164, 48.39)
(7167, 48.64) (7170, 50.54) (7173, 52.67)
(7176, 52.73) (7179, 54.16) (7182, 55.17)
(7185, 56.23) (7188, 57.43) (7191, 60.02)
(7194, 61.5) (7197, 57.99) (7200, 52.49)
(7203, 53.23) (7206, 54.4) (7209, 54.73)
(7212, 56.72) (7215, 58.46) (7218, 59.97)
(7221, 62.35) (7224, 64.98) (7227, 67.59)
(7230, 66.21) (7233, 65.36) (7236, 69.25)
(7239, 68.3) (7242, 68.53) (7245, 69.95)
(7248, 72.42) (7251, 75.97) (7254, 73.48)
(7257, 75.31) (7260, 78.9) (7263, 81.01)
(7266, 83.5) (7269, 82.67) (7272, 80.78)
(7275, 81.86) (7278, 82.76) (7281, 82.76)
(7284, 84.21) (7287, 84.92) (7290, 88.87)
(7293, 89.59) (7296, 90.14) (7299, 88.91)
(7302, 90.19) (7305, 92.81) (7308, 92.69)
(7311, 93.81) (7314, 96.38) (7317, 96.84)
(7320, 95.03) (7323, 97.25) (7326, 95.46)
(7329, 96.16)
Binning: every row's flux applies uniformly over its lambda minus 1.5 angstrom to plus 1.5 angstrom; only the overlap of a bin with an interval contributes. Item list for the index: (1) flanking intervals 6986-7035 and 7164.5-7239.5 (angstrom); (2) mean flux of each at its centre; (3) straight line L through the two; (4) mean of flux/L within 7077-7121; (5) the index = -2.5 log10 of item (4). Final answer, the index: 0.13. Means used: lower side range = 72.1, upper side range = 58.2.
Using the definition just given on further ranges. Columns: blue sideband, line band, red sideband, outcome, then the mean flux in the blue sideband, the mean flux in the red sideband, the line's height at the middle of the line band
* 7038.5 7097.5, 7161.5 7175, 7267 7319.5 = 0.48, 70.2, 88.3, 78.2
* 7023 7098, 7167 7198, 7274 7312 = 0.40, 72.2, 88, 80.5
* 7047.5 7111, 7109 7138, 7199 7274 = 0.21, 63.3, 68.1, 64.6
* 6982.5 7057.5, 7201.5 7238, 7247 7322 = 0.34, 76.9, 85.6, 83.5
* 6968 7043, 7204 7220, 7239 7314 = 0.37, 72.2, 82.7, 80.2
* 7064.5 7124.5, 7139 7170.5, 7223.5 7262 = 0.31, 59.8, 70.8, 64.2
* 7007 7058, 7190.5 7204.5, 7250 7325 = 0.43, 81.2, 86.6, 84.7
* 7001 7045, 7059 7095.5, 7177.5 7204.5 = 0.15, 78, 56.5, 71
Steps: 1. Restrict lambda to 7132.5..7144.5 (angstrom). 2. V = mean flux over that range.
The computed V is 42.2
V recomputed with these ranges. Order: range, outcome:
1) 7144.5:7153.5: 47.3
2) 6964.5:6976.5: 63.5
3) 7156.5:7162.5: 50.9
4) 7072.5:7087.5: 68.9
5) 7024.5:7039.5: 81.8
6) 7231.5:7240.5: 67.6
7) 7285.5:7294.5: 87.8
